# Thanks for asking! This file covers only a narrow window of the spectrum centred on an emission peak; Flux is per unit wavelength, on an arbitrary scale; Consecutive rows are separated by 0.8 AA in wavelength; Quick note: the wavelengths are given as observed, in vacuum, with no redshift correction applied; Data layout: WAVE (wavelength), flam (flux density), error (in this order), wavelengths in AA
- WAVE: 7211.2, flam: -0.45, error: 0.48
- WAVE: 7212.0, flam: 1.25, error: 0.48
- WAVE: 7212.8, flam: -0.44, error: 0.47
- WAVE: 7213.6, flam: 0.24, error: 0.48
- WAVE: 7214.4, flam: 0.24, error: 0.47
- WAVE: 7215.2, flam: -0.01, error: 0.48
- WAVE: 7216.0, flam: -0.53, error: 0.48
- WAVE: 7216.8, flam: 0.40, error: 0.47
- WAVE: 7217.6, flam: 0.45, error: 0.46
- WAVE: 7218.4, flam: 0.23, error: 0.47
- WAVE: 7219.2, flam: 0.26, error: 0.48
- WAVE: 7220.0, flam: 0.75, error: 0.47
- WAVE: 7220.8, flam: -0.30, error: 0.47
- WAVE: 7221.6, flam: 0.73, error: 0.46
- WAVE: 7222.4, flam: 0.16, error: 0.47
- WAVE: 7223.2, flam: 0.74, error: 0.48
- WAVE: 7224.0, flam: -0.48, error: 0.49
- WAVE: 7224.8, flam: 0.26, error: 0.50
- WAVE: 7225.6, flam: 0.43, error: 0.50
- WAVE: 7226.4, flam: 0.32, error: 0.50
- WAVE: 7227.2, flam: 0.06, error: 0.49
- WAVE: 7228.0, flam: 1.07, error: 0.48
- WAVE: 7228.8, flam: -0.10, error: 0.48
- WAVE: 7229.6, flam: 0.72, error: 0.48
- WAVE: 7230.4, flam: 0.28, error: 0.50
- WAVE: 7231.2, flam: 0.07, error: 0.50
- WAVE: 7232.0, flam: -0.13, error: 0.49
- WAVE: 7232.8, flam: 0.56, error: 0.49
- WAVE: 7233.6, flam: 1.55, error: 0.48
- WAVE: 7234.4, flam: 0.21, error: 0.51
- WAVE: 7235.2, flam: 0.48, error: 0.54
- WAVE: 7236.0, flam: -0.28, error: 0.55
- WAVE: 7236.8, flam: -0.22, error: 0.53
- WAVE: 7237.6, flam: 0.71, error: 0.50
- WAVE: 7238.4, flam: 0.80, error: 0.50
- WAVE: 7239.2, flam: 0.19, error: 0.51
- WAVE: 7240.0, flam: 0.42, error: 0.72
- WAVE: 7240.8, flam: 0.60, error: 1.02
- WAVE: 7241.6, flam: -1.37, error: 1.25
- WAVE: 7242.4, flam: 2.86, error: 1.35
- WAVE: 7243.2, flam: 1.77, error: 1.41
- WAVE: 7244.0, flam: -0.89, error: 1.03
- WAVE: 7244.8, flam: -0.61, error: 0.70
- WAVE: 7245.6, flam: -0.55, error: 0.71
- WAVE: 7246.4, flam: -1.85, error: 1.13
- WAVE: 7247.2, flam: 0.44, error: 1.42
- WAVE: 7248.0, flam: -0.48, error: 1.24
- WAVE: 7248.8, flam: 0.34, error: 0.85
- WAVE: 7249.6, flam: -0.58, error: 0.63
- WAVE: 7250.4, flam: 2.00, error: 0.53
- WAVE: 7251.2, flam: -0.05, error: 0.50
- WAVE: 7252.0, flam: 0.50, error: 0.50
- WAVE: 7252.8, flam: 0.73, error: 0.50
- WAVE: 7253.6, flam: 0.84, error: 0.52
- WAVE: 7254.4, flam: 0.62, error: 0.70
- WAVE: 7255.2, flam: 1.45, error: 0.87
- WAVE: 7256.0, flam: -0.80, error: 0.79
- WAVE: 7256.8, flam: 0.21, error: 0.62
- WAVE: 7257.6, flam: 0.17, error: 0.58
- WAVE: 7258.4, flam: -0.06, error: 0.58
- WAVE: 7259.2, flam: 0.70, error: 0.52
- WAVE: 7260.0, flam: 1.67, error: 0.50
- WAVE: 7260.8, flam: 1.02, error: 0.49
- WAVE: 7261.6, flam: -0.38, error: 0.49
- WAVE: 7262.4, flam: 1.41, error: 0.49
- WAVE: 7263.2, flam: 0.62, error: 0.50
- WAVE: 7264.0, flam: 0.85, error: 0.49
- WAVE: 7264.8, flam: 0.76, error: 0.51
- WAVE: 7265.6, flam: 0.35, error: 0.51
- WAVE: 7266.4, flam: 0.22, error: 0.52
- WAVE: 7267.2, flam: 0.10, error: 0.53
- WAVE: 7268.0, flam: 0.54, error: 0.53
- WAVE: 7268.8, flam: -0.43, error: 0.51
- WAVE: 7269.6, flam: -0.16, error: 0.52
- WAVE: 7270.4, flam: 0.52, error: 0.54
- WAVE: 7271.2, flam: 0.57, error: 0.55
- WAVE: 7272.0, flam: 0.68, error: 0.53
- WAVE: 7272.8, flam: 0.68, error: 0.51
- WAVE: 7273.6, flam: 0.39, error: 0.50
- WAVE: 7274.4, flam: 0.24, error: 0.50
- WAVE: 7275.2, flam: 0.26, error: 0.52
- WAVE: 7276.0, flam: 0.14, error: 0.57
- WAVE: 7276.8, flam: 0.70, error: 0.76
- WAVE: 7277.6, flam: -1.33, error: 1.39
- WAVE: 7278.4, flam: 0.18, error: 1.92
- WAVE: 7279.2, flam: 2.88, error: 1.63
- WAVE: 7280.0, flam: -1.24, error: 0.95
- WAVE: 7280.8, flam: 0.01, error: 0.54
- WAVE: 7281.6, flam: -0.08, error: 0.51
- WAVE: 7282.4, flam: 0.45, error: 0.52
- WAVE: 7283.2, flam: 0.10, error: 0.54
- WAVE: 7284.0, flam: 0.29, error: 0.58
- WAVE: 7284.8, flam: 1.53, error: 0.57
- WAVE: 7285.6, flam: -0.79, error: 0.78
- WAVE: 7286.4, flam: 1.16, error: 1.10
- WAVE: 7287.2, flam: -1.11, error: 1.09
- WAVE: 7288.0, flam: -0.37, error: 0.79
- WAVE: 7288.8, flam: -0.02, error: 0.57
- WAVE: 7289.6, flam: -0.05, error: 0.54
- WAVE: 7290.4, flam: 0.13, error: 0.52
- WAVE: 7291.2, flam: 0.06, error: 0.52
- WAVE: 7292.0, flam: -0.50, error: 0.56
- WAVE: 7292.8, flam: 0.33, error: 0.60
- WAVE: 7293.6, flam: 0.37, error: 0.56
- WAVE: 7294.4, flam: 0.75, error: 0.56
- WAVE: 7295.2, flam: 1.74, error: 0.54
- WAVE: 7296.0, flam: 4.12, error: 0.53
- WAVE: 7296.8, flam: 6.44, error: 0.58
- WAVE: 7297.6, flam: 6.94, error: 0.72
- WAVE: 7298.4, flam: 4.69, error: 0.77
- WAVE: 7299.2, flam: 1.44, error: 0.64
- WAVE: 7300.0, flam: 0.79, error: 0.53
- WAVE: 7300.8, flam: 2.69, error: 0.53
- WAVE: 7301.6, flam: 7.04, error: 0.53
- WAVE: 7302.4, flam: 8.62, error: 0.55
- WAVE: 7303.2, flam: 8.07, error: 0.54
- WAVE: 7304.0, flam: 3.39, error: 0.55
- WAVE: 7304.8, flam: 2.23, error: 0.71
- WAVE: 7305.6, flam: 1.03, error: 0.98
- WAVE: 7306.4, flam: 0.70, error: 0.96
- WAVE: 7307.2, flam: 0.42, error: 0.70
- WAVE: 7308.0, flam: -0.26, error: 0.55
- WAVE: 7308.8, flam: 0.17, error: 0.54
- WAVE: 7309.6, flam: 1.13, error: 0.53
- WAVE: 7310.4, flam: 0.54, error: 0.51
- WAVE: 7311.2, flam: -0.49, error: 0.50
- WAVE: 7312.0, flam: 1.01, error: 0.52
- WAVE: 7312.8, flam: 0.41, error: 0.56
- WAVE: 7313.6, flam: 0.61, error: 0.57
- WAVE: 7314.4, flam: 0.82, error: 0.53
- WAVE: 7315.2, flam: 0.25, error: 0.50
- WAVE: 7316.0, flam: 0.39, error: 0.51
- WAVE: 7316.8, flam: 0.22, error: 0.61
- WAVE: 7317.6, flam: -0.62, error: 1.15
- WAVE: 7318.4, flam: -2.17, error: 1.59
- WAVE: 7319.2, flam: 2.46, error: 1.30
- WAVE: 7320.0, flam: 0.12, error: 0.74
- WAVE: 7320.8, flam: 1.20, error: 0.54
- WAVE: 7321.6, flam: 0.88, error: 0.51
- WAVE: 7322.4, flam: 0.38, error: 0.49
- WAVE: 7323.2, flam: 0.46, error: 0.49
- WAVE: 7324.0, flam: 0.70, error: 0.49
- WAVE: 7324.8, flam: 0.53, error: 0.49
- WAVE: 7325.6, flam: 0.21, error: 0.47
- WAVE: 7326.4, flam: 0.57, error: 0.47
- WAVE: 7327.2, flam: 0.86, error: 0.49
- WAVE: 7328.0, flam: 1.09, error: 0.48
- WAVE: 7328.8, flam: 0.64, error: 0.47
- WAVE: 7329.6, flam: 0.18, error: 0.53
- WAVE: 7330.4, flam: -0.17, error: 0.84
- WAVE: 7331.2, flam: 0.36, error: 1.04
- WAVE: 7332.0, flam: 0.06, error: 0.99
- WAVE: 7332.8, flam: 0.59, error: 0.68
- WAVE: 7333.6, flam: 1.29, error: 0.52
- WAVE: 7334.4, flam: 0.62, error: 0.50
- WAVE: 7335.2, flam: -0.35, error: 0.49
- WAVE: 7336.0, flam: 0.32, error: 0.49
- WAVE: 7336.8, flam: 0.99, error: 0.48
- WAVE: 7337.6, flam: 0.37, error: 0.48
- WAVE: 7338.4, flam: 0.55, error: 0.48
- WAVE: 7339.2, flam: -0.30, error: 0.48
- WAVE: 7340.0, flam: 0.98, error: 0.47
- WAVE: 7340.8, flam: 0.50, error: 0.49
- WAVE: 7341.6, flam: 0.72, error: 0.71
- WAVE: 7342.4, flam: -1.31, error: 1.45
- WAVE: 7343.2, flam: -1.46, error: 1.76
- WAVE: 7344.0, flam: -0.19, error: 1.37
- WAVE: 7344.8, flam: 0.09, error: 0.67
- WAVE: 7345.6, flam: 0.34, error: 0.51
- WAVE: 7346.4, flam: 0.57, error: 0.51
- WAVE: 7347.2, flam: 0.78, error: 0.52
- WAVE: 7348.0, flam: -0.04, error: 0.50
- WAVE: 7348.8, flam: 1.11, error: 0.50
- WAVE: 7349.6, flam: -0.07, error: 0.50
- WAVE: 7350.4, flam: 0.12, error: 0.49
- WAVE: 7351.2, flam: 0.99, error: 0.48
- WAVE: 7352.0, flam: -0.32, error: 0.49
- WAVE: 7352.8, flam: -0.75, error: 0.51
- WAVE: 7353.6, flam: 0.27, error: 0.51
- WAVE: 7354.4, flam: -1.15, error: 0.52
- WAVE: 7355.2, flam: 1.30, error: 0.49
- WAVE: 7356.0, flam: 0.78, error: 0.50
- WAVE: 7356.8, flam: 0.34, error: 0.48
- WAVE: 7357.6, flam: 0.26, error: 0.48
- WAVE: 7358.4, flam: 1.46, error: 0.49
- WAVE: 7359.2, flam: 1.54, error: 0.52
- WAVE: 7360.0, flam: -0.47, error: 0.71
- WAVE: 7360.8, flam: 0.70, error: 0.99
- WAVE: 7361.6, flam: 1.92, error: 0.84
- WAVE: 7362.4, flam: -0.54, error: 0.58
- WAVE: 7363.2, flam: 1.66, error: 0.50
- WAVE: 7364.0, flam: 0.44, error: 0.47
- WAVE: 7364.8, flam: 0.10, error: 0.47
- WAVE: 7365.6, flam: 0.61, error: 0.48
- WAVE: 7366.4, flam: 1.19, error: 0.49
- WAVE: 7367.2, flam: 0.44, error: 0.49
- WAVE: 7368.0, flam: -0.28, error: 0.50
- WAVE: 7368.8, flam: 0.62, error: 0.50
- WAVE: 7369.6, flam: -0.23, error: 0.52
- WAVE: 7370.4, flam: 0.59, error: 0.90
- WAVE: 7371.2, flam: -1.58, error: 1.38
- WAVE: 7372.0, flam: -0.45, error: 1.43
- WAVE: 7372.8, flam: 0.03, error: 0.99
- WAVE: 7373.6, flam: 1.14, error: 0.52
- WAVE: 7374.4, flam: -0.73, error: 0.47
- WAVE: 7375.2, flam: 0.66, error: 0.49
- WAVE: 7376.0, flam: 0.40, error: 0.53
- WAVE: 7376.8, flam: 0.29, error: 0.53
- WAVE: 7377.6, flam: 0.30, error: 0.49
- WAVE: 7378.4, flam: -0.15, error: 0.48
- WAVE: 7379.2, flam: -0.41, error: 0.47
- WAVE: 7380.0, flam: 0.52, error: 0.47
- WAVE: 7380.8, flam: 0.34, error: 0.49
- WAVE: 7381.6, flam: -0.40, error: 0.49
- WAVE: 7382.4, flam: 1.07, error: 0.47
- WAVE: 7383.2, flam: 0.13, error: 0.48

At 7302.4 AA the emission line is [O II] 3727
